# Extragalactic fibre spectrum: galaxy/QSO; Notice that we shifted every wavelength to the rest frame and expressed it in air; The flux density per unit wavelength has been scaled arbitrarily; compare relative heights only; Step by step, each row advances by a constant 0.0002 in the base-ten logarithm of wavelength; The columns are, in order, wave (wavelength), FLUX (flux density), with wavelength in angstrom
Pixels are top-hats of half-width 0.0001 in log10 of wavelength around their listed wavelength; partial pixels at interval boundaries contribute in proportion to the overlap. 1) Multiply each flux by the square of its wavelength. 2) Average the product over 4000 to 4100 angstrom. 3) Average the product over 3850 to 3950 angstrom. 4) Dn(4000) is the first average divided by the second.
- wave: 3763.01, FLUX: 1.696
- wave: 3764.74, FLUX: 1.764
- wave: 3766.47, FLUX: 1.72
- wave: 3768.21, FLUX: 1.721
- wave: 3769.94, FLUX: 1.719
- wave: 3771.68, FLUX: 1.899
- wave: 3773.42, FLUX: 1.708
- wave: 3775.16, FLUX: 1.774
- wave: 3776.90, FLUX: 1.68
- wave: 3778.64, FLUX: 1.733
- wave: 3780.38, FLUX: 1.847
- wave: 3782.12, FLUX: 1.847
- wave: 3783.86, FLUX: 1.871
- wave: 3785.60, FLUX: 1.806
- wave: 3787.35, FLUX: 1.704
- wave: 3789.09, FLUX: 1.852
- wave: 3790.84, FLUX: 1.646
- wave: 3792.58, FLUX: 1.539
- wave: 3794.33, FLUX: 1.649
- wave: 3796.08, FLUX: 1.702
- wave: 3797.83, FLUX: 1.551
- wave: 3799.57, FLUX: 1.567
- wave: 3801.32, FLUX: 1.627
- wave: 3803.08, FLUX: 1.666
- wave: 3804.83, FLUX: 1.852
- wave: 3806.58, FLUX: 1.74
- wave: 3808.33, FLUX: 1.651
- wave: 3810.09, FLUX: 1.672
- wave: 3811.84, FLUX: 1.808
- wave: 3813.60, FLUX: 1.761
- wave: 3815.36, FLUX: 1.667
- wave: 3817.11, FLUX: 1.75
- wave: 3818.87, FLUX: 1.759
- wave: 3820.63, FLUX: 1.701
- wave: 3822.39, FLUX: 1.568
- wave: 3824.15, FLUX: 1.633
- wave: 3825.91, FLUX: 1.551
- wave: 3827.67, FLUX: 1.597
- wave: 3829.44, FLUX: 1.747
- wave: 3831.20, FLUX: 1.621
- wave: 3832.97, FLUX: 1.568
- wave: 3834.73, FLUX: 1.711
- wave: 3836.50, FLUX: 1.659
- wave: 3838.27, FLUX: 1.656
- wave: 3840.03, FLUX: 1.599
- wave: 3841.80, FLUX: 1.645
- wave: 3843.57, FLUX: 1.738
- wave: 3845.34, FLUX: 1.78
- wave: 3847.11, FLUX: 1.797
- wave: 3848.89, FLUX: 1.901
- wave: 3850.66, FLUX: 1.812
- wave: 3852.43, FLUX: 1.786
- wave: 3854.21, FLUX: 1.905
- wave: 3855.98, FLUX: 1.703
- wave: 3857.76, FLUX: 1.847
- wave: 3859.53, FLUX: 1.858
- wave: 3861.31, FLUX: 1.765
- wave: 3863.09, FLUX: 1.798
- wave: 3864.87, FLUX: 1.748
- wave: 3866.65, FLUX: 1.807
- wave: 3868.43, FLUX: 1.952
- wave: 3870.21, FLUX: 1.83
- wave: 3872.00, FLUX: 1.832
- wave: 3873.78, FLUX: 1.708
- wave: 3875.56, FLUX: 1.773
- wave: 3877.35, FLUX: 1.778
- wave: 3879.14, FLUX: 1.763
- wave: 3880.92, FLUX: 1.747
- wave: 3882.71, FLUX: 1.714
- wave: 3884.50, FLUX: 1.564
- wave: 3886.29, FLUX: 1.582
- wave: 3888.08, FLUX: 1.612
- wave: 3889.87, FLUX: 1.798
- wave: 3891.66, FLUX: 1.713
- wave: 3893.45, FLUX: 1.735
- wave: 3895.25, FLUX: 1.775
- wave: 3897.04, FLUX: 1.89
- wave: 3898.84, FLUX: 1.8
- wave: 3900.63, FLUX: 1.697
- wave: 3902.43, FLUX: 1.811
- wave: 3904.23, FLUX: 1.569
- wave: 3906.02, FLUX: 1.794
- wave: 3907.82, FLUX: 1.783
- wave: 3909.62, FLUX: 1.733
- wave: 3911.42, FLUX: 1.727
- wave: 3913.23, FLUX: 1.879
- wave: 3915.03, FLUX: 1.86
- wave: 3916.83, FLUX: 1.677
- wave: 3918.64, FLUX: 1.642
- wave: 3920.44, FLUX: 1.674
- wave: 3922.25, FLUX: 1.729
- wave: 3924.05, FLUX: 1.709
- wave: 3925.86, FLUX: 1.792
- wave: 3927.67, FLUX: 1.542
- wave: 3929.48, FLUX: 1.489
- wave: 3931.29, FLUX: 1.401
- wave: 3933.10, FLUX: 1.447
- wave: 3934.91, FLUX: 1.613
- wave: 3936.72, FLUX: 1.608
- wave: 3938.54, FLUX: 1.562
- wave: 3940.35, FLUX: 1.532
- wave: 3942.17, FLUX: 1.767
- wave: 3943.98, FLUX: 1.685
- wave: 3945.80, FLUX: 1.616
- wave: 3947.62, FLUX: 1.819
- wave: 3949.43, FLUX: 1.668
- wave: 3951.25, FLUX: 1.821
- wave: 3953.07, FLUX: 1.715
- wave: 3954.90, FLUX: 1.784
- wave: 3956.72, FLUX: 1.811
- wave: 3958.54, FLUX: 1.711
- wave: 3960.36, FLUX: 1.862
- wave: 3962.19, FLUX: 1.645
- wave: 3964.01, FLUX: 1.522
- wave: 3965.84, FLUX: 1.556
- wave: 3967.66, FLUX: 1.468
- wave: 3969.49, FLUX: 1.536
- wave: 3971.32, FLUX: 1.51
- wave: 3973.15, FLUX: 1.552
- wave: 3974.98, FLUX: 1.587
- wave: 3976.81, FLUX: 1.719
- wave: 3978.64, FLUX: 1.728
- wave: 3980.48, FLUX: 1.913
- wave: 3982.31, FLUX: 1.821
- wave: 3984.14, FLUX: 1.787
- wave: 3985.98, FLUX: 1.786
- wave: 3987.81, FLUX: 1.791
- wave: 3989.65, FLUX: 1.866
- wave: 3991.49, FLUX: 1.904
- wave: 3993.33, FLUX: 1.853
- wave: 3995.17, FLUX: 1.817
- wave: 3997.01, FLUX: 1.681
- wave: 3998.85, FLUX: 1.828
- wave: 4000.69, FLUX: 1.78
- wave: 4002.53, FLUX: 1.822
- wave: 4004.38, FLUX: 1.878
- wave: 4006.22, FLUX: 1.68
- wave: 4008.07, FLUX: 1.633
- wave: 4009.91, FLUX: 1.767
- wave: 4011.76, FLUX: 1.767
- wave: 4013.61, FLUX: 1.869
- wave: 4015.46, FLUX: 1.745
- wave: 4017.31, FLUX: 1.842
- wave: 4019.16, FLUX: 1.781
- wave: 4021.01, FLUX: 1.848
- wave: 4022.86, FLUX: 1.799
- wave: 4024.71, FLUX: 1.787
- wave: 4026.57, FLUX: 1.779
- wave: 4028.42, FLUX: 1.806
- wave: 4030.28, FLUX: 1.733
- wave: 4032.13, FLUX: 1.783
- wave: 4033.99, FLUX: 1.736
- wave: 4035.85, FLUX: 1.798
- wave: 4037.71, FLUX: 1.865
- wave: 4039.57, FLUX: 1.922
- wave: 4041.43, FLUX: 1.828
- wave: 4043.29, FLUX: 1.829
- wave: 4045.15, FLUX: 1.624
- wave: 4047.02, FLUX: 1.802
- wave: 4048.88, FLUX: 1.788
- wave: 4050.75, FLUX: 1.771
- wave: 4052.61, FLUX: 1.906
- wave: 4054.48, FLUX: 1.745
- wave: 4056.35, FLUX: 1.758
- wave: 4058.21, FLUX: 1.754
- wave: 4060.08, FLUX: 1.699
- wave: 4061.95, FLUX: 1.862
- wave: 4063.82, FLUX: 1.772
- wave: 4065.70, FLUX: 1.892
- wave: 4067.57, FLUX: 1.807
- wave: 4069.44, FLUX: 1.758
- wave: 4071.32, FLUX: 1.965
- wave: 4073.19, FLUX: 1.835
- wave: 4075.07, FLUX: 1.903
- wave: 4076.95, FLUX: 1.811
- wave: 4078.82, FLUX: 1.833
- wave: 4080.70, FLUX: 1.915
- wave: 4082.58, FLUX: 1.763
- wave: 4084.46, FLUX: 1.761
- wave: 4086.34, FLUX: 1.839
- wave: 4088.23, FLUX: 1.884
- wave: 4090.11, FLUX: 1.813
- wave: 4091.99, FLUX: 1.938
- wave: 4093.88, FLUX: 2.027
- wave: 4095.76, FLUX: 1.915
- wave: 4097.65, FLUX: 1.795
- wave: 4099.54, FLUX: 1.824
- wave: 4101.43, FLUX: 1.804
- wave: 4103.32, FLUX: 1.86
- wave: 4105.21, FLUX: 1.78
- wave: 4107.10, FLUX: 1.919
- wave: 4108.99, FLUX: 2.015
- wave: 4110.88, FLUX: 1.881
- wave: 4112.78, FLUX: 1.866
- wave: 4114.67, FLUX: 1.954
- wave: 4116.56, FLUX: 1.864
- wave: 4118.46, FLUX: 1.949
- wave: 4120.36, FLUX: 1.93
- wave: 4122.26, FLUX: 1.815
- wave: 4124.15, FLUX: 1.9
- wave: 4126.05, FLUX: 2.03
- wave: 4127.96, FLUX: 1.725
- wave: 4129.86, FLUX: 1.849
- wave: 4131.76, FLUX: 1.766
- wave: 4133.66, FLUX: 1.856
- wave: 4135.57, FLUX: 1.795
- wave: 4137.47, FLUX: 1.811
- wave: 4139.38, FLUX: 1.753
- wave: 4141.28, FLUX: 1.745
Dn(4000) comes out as 1.14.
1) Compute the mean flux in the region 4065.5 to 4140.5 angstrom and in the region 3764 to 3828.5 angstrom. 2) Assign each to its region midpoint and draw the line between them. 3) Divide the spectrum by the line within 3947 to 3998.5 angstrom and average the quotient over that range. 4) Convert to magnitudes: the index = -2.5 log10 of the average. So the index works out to 0.05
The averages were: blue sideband 1.71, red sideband 1.86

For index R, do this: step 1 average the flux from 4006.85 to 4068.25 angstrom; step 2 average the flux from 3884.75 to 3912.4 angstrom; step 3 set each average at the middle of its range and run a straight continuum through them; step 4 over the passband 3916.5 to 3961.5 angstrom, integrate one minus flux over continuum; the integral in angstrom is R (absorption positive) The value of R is 2.1 angstrom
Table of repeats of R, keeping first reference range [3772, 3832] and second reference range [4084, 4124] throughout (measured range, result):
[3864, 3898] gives -0.1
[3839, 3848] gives 0.1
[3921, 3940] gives 2.0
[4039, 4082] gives 0.9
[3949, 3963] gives 0.3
